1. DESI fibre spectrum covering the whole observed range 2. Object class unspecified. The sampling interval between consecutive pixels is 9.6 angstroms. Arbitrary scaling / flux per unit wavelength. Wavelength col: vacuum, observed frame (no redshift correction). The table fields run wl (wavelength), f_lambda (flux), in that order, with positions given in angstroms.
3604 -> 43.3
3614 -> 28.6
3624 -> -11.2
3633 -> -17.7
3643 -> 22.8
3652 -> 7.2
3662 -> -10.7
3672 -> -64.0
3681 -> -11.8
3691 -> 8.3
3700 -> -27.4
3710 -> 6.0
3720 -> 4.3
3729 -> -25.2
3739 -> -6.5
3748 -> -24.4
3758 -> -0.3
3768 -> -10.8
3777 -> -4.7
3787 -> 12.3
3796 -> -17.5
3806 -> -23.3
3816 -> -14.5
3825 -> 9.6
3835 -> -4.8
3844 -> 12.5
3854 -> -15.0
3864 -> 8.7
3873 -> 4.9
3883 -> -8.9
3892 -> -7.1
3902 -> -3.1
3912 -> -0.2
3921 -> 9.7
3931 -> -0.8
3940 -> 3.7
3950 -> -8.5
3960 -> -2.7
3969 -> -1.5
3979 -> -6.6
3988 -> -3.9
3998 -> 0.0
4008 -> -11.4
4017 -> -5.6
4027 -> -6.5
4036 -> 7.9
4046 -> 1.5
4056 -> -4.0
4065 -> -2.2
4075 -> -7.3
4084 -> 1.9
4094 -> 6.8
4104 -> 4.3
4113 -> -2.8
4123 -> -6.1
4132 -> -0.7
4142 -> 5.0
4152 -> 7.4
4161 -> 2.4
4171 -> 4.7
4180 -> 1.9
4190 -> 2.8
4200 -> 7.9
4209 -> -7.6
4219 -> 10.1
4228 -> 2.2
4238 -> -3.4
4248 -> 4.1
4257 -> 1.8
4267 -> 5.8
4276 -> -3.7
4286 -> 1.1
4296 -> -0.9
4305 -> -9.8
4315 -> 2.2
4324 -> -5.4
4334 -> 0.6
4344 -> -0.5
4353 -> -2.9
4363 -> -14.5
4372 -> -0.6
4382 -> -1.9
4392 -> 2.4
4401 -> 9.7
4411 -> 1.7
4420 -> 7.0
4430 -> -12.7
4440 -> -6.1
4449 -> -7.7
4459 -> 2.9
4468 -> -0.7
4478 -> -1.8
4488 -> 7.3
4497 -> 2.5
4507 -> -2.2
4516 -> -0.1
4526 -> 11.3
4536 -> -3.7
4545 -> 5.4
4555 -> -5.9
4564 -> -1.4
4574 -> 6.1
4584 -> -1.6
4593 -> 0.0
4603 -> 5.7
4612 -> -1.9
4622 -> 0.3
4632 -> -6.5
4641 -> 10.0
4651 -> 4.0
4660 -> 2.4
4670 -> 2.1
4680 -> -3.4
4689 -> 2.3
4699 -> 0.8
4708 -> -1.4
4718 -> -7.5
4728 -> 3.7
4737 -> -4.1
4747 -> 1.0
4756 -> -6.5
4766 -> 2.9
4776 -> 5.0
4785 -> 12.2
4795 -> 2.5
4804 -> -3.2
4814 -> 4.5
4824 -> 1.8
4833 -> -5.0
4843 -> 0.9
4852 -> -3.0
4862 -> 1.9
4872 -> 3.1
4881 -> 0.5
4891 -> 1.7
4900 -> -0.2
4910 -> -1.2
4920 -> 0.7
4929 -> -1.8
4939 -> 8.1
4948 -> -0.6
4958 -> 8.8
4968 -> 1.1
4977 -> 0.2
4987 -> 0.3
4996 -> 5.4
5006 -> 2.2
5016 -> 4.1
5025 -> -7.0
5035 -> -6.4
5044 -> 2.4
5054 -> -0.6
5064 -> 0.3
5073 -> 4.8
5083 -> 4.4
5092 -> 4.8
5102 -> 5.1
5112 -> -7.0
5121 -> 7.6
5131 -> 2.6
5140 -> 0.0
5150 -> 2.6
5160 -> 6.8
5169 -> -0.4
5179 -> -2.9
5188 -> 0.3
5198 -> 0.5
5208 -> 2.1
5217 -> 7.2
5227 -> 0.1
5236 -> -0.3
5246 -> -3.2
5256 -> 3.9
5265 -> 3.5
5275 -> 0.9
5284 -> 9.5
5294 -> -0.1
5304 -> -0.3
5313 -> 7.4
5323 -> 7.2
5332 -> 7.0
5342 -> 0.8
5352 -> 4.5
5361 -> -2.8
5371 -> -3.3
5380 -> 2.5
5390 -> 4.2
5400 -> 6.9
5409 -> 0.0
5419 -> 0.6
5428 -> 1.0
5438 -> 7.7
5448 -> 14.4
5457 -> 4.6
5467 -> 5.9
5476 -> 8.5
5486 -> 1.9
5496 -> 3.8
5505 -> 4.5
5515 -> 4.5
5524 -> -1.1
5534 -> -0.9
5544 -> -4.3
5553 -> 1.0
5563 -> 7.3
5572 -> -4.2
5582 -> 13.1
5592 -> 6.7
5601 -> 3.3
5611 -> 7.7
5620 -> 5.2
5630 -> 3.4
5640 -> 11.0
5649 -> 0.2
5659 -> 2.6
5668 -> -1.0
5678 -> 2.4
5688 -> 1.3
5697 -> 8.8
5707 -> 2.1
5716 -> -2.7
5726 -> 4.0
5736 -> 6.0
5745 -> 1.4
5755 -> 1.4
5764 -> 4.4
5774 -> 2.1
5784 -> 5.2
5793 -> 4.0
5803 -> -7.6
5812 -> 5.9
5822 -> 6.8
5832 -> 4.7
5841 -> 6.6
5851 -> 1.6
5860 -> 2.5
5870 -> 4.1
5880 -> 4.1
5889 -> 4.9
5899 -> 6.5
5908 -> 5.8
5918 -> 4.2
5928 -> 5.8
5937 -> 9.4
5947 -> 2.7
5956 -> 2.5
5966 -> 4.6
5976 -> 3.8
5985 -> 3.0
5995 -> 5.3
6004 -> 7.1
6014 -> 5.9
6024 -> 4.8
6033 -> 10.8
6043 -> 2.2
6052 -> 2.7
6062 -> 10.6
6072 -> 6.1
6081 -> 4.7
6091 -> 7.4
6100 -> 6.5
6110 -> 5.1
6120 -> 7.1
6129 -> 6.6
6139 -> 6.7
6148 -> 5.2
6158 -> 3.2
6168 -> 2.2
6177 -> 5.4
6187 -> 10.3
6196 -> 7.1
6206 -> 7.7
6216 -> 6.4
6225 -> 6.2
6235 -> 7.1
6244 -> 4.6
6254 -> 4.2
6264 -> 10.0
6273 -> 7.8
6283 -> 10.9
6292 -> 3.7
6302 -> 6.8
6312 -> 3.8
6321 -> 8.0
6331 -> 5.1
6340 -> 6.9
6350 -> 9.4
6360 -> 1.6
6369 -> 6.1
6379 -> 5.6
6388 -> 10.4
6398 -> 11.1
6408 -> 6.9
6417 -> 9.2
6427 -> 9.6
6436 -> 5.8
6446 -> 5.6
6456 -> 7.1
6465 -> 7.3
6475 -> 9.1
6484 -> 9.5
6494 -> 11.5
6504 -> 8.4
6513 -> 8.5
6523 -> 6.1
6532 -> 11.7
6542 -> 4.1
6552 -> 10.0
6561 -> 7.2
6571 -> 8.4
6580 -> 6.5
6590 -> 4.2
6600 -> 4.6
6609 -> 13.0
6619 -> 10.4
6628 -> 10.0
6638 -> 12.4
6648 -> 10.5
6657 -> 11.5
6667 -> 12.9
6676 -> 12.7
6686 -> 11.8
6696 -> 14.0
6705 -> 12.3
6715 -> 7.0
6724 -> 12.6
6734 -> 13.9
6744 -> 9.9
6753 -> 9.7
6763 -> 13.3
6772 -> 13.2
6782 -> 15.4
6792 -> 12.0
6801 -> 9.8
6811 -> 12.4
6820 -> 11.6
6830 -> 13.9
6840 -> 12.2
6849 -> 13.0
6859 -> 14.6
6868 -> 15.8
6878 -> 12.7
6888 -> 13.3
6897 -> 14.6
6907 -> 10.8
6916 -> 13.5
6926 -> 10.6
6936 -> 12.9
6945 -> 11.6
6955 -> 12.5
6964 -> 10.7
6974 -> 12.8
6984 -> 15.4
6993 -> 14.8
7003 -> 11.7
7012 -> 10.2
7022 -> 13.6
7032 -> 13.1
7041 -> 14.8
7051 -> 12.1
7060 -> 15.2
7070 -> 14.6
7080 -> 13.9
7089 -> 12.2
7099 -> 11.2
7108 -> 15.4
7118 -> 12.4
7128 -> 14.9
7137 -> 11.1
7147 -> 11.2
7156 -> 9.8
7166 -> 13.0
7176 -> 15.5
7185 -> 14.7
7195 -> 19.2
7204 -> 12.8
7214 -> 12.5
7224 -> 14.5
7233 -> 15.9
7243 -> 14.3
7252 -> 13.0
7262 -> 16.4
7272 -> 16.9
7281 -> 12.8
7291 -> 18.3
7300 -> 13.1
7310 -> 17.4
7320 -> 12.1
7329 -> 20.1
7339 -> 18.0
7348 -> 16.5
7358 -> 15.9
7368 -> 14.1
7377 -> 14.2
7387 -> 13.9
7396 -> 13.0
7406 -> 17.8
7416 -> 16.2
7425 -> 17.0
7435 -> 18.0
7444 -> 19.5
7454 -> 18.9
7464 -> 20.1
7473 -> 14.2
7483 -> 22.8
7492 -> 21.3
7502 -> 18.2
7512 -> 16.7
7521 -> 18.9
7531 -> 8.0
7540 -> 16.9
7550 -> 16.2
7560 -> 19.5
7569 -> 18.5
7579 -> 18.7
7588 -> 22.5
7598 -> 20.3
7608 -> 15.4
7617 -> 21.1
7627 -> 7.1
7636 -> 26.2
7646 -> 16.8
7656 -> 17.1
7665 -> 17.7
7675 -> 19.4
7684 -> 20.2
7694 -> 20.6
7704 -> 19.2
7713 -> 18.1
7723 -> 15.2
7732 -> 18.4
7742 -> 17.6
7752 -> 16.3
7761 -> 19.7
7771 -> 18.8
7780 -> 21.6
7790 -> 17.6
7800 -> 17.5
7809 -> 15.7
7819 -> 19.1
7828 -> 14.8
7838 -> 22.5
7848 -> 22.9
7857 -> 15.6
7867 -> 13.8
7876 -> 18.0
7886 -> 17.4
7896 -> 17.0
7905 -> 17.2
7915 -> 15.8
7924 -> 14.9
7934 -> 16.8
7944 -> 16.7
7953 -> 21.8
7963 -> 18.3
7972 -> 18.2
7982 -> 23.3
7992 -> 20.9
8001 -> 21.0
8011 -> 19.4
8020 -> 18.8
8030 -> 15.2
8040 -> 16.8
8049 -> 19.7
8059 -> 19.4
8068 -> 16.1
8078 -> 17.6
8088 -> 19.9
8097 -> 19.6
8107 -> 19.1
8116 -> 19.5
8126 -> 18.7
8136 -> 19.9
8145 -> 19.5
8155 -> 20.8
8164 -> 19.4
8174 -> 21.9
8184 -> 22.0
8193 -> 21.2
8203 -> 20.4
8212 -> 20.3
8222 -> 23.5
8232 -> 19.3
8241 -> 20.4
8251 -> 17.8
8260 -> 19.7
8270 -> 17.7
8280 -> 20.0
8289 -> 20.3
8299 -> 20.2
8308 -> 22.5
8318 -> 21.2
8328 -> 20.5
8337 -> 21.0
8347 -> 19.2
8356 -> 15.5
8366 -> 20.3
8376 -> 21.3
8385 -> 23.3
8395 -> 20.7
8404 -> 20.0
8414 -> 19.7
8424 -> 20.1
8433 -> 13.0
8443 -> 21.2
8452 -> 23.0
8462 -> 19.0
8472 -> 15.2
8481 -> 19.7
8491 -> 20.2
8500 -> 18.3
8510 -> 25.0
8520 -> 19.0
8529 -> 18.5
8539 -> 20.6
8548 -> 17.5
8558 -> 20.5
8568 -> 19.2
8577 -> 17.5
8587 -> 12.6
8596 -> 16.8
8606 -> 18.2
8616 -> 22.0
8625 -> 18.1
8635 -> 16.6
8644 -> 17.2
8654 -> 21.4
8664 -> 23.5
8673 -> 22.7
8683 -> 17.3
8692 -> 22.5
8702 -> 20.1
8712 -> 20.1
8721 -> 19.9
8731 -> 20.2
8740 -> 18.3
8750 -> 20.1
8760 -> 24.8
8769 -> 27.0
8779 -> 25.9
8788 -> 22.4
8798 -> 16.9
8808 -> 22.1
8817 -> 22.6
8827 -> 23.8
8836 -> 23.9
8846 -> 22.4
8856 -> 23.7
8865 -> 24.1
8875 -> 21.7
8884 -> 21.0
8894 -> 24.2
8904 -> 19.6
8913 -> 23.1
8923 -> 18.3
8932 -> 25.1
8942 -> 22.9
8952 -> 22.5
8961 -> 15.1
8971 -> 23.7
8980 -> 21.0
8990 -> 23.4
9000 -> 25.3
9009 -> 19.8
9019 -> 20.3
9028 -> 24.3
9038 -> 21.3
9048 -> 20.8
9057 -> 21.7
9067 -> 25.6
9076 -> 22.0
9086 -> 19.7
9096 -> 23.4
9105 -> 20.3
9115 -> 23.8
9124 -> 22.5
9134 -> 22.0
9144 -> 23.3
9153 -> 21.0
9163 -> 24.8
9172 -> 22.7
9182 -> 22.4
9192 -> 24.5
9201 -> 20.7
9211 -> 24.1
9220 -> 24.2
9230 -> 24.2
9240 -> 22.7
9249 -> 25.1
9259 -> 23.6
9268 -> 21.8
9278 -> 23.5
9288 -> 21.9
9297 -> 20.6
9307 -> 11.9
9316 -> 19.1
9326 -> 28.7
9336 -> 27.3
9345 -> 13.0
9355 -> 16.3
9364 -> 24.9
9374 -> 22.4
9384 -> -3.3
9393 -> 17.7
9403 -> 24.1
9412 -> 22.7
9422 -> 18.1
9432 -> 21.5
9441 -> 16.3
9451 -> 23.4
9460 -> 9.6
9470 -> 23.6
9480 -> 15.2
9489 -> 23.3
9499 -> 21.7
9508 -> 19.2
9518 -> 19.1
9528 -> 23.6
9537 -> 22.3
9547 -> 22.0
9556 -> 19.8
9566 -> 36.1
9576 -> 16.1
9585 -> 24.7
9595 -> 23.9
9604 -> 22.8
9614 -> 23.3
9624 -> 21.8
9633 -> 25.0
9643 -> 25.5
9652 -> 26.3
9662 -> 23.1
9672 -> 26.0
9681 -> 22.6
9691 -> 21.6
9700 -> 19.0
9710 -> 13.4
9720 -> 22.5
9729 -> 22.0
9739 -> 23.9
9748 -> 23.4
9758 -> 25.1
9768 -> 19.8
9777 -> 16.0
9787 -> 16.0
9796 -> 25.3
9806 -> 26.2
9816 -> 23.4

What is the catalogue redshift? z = 0.659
